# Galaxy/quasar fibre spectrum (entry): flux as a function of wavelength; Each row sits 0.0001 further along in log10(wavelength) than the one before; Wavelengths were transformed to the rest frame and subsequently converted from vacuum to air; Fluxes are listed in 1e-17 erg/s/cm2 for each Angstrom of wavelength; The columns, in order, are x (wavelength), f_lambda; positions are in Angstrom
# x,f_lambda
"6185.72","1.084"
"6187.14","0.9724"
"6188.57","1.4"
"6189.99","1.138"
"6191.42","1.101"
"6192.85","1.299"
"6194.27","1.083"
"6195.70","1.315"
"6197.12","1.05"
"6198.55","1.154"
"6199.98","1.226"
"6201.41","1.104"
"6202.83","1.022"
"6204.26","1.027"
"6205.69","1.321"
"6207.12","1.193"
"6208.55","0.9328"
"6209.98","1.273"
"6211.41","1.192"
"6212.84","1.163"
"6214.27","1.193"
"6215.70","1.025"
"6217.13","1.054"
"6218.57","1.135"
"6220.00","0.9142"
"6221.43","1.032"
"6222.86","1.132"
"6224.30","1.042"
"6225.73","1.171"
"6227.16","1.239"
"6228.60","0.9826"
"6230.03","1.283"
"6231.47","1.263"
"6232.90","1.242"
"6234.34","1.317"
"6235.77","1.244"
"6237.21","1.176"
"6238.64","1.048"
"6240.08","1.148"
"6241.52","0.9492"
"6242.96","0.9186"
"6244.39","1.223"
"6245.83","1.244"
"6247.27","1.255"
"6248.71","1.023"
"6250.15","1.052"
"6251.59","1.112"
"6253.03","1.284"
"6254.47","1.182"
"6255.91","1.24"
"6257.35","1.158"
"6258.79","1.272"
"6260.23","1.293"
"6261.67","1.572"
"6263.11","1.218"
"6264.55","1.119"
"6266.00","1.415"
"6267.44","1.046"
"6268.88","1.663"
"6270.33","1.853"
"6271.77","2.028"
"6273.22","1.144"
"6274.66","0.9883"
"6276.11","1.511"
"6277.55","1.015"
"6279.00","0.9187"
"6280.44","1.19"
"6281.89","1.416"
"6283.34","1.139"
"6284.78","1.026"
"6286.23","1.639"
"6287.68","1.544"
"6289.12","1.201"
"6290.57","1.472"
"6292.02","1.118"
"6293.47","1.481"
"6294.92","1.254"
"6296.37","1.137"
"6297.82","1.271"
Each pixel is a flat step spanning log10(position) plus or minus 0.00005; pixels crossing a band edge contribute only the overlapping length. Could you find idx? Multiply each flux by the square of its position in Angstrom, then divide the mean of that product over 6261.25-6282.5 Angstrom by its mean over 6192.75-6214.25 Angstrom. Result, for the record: 1.2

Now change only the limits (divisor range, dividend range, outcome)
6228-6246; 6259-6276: 1.22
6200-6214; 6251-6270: 1.15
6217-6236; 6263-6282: 1.17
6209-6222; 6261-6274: 1.33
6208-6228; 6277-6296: 1.17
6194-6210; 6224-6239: 1.06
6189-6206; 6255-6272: 1.23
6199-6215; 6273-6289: 1.10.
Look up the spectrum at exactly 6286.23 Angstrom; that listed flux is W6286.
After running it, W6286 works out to 1.639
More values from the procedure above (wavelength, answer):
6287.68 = 1.544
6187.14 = 0.9724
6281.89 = 1.416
